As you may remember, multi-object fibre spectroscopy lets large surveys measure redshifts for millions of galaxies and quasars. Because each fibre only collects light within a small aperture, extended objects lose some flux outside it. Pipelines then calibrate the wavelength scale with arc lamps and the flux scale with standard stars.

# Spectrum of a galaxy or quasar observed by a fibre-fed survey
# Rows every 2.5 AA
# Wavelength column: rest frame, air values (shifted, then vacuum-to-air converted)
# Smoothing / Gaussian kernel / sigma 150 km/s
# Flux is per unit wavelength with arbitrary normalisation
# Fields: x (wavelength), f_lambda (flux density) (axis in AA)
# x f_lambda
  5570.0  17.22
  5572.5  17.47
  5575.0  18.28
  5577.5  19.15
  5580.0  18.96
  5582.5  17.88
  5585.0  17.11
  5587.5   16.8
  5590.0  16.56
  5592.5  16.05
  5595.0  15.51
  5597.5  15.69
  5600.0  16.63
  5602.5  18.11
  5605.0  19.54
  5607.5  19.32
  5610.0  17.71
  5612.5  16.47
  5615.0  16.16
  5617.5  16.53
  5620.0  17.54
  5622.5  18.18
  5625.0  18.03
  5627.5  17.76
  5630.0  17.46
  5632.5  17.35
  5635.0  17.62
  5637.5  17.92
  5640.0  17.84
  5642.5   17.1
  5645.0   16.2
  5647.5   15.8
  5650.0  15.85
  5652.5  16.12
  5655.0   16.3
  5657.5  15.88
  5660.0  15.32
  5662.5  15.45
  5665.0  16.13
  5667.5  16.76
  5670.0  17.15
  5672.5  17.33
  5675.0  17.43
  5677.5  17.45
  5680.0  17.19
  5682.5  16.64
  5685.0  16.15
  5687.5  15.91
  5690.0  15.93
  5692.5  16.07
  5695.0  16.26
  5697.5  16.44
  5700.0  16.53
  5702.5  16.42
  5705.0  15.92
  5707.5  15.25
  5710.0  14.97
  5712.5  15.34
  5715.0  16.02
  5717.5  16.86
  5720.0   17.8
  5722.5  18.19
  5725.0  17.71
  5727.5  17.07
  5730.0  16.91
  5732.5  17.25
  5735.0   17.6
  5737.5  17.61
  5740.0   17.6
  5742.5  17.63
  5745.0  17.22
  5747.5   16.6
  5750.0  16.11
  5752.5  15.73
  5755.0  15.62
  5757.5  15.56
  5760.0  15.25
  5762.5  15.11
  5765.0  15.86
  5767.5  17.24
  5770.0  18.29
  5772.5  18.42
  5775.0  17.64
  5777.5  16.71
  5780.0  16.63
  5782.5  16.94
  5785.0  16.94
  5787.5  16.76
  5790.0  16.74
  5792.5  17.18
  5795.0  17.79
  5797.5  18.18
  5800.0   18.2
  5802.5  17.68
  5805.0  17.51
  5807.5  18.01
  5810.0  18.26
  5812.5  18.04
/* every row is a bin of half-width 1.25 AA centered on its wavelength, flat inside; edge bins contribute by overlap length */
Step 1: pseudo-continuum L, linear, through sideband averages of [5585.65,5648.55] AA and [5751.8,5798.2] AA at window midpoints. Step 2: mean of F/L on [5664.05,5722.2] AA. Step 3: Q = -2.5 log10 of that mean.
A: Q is 0.03 mag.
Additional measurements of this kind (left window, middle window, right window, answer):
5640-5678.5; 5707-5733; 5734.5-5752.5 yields 0.01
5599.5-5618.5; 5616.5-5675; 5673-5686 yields 0.03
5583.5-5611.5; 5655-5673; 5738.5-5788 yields 0.05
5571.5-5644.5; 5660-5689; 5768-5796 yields 0.05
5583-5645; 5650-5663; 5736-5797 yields 0.09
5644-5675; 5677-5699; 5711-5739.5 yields 0.01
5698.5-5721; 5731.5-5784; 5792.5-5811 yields 0.02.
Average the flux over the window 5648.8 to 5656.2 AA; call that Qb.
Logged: 16.1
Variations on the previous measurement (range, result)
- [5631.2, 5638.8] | 17.6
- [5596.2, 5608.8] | 17.8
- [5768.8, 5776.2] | 18.1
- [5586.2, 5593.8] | 16.5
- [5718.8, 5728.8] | 17.7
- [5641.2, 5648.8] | 16.4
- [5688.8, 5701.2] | 16.2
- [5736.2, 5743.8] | 17.6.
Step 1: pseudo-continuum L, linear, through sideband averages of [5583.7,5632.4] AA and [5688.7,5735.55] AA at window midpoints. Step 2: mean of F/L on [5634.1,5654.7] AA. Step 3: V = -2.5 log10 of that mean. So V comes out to 0.01 mag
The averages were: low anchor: 17.2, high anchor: 16.5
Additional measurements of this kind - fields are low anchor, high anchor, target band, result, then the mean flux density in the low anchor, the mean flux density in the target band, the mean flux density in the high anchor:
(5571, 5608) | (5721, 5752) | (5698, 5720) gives 0.08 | 17.5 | 16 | 17.3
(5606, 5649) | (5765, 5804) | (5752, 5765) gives 0.13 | 17.4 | 15.5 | 17.4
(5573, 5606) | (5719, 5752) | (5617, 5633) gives -0.01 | 17.4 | 17.6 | 17.3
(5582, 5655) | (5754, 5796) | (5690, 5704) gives 0.04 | 17.1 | 16.3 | 16.7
